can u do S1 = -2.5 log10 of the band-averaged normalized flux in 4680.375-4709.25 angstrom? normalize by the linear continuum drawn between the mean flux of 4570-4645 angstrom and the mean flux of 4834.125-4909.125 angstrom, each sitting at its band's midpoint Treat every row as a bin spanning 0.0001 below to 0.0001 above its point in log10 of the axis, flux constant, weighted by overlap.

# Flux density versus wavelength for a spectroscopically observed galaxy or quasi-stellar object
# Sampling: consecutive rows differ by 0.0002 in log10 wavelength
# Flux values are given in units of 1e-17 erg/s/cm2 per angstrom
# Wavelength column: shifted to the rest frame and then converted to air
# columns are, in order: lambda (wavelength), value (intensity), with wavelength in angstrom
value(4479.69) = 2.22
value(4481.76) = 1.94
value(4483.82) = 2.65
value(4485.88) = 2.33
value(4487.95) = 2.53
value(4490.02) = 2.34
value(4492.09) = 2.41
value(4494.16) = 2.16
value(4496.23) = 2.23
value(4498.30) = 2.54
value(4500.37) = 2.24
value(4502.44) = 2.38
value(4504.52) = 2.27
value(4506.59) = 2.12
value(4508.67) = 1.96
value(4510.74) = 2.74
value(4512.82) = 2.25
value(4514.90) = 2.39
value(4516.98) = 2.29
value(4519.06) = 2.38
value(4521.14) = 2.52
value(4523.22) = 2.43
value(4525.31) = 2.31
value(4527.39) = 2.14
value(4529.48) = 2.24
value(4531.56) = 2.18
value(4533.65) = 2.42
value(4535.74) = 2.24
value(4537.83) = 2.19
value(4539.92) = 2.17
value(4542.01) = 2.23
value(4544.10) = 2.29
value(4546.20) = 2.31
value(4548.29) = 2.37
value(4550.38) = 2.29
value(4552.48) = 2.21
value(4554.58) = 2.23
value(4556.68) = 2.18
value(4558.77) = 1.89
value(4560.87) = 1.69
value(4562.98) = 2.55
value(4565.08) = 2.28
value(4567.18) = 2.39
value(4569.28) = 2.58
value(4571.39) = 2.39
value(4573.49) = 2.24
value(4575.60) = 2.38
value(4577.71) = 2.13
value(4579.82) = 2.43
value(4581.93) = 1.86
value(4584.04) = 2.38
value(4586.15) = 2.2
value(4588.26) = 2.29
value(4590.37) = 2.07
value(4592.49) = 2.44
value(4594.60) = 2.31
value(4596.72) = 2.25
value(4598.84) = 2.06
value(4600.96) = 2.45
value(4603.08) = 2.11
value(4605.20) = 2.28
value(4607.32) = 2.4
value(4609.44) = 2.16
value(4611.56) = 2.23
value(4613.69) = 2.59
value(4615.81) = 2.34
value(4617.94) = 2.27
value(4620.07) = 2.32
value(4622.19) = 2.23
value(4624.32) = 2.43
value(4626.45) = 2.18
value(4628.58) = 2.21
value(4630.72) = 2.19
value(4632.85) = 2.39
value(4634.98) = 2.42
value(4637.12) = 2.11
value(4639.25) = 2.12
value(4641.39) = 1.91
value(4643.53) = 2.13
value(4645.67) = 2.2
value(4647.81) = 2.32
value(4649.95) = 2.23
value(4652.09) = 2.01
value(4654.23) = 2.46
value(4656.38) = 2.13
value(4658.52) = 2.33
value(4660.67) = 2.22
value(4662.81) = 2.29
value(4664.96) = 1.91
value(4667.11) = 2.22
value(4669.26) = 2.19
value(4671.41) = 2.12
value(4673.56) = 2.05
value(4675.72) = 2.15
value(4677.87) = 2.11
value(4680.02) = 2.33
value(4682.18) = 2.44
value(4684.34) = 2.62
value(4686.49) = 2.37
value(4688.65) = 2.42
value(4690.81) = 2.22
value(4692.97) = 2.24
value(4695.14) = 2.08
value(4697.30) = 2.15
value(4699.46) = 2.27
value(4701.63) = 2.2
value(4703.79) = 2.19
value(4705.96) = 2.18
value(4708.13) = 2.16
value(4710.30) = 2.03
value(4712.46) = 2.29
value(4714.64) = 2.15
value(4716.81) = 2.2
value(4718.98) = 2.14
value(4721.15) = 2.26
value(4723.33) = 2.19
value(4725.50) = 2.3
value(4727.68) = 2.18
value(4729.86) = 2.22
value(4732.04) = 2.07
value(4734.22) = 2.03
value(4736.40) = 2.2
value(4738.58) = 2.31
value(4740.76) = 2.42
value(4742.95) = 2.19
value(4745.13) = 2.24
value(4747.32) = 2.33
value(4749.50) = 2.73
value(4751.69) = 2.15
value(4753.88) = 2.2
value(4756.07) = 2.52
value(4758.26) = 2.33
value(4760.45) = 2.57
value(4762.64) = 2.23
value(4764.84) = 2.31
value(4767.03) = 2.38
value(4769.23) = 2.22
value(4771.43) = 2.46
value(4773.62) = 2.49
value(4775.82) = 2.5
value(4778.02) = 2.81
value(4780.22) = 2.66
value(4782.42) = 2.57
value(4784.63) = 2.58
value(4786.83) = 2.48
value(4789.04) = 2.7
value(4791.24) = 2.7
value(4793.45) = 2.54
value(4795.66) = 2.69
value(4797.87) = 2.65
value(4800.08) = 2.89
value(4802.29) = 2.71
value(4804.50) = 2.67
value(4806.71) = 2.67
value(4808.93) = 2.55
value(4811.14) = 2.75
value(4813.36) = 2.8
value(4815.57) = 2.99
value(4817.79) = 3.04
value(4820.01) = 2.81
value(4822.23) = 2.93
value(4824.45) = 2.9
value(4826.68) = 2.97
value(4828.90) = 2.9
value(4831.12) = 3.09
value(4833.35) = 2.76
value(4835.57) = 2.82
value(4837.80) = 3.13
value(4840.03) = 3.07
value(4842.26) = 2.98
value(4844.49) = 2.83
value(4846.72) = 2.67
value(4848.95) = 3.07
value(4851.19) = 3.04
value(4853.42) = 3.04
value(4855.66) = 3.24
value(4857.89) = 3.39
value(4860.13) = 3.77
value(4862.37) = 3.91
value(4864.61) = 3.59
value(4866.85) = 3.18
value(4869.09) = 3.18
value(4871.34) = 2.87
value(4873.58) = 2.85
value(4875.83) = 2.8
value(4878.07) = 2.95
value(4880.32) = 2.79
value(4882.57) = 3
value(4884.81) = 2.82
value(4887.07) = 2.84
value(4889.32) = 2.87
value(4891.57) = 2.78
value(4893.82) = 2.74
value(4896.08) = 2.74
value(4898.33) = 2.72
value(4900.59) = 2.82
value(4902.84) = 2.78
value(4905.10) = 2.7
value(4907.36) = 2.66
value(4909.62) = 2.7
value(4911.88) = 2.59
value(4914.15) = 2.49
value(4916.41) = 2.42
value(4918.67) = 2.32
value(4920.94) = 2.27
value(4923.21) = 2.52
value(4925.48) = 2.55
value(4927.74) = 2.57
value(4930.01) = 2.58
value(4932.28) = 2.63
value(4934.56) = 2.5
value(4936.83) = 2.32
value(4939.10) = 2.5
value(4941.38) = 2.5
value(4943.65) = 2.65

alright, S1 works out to 0.10 mag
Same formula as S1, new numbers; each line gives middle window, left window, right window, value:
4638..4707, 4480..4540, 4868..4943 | 0.116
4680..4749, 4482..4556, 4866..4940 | 0.121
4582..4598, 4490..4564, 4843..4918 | 0.065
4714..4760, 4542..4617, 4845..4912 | 0.168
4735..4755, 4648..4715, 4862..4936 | 0.035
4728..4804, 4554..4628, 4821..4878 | 0.155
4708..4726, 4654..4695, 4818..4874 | 0.123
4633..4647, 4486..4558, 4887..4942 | 0.106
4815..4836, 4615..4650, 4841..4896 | -0.010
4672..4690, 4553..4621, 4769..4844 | 0.077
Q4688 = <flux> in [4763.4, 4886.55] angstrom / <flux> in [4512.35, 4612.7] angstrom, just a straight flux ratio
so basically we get 1.3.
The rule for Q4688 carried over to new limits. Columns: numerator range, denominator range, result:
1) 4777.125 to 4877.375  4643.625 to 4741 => 1.32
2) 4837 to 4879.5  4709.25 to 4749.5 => 1.41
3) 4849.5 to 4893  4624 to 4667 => 1.40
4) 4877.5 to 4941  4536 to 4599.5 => 1.18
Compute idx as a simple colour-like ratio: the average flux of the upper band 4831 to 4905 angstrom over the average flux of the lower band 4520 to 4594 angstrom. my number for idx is 1.33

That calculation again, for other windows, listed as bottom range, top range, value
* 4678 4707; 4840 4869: 1.41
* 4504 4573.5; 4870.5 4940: 1.17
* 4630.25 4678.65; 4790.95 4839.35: 1.29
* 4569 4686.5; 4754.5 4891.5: 1.26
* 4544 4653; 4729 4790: 1.06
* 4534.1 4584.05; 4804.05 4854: 1.29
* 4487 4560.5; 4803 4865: 1.32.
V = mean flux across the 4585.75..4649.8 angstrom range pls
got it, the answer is 2.25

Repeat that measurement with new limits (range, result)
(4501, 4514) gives 2.29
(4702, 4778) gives 2.28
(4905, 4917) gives 2.59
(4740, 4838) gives 2.62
